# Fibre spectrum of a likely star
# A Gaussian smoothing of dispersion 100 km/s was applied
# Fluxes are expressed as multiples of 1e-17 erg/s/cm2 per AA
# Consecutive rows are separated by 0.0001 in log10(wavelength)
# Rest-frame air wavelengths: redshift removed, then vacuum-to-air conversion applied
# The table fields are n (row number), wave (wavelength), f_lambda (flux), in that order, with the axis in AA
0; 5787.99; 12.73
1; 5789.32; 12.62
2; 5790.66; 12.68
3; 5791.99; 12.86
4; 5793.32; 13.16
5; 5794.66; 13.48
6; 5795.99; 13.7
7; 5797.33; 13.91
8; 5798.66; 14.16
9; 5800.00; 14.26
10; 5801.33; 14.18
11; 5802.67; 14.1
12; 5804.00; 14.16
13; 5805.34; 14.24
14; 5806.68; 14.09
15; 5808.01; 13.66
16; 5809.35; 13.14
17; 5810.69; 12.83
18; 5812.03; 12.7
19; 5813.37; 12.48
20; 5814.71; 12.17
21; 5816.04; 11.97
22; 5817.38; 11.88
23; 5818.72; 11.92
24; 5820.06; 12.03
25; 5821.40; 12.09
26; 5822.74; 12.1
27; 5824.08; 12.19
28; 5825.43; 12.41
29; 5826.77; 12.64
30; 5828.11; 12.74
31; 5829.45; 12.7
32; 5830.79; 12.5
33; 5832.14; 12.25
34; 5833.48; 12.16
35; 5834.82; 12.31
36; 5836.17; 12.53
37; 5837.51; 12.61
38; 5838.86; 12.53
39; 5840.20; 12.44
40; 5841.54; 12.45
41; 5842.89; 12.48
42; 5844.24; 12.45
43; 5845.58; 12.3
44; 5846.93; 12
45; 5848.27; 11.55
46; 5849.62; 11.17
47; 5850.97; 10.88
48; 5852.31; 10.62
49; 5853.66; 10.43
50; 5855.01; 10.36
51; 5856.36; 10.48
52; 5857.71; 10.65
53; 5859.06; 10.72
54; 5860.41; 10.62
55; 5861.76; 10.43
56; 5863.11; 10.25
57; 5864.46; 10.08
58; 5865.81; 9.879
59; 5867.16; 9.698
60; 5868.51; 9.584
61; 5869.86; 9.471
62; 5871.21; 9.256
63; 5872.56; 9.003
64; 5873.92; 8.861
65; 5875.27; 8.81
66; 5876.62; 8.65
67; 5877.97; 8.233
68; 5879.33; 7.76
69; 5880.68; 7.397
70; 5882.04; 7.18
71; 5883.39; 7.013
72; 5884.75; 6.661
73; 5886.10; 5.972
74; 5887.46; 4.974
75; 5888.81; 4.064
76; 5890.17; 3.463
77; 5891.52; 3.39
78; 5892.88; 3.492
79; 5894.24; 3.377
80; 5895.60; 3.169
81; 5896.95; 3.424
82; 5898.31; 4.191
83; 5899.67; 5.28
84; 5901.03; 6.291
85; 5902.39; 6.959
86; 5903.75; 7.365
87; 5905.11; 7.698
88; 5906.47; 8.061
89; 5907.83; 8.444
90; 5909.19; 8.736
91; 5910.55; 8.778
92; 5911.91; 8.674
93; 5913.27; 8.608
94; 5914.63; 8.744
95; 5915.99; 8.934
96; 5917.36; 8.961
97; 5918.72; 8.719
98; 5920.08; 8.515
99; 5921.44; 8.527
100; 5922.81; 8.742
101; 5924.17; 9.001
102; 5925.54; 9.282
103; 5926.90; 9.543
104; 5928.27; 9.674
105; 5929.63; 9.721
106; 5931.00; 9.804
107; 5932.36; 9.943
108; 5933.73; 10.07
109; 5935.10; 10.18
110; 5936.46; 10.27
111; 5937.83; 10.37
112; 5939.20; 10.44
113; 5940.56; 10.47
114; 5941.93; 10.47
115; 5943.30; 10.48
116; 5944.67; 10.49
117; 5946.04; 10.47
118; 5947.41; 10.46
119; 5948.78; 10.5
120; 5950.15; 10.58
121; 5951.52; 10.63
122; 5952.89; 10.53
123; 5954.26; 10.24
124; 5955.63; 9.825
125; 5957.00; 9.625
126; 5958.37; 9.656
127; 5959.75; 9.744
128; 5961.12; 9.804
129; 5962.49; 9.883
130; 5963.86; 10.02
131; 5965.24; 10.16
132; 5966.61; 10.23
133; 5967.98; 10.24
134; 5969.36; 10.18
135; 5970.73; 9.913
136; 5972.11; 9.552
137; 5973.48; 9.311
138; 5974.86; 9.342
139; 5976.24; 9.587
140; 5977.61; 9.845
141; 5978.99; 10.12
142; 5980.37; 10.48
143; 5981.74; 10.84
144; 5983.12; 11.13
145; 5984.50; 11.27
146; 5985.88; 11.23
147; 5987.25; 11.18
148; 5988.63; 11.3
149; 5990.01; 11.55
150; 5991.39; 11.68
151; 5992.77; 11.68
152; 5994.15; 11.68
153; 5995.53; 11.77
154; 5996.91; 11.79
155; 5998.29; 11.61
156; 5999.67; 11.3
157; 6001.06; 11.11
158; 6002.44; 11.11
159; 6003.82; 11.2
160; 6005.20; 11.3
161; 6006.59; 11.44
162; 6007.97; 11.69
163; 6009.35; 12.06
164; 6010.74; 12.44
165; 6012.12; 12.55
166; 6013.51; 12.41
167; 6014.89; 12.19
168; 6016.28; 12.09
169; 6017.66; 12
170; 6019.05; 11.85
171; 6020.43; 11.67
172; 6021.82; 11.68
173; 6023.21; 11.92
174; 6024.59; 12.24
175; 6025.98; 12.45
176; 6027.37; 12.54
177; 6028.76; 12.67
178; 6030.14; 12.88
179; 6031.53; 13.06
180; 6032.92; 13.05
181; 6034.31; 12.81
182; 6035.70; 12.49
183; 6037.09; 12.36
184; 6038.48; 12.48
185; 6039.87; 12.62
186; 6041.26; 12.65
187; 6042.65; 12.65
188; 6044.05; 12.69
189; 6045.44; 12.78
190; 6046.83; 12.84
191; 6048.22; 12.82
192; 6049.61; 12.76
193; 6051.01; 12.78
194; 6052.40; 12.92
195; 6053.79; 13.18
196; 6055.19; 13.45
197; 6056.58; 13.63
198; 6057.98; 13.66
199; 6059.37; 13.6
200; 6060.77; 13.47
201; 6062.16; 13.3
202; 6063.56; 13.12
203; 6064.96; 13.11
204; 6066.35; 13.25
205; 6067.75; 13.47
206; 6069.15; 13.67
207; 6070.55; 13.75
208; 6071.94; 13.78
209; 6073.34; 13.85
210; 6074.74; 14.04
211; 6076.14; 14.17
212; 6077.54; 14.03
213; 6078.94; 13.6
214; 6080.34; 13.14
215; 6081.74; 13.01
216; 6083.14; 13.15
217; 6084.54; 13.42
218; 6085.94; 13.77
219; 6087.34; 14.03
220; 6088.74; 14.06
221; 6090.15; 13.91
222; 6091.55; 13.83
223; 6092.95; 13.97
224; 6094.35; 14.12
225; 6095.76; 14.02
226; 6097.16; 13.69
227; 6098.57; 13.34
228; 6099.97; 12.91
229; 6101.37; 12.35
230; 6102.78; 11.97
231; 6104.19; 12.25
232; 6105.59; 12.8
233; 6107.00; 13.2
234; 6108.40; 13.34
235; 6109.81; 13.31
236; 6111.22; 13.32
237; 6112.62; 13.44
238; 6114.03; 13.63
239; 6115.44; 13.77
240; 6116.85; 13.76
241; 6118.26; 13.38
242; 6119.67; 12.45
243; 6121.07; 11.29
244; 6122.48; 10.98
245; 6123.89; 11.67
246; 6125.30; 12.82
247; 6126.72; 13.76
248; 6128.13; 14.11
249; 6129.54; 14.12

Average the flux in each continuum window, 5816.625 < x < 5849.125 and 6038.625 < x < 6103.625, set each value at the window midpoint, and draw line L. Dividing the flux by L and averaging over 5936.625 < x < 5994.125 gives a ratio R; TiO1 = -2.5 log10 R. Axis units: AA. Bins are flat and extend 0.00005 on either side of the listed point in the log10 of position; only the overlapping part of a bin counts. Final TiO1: 0.23 mag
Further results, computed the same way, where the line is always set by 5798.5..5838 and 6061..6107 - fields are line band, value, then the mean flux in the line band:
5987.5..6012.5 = 0.14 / 11.6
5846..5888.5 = 0.36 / 9.28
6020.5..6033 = 0.08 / 12.4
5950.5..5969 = 0.29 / 10.1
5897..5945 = 0.43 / 8.79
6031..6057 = 0.04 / 12.8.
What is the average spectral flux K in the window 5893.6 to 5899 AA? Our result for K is 3.55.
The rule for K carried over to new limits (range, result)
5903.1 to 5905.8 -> 7.53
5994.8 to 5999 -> 11.7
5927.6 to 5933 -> 9.8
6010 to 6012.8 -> 12.5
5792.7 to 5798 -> 13.6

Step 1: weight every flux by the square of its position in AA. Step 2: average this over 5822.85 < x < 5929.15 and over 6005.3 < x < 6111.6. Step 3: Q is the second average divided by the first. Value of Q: 1.51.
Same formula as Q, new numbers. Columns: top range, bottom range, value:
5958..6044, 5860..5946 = 1.44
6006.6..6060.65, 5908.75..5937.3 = 1.42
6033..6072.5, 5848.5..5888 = 1.52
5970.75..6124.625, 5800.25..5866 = 1.11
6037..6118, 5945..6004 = 1.30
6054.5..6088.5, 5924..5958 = 1.40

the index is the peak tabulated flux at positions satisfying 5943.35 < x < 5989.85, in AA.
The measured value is 11.3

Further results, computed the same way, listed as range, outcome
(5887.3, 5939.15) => 10.37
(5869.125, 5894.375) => 9.471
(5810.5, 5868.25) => 12.83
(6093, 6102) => 14.12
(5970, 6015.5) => 12.55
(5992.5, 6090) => 14.17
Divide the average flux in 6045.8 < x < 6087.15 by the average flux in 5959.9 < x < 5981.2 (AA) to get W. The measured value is 1.4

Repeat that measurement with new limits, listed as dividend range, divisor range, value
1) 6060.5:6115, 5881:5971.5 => 1.59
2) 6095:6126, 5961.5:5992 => 1.24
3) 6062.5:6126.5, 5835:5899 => 1.49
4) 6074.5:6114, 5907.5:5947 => 1.41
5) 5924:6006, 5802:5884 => 0.93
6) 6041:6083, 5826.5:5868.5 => 1.16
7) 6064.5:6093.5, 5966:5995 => 1.29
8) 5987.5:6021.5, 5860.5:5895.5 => 1.57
